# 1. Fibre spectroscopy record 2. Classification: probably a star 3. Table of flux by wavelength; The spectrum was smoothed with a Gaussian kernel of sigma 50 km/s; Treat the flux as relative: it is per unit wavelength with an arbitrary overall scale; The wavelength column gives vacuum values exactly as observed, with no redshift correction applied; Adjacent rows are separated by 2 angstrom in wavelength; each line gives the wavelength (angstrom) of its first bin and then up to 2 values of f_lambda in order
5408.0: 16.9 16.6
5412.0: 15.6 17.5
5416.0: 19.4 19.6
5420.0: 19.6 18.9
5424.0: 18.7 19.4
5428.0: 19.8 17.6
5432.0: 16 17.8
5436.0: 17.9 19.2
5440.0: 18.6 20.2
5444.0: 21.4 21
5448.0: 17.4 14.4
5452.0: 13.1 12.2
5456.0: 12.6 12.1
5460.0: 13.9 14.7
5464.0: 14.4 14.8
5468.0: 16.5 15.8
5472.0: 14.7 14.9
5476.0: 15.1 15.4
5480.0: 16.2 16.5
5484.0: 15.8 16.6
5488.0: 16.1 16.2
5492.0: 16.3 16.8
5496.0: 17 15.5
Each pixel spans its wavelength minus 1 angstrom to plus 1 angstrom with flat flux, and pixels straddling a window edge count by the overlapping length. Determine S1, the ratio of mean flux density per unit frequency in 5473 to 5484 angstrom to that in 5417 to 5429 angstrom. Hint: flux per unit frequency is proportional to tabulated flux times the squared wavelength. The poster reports 0.83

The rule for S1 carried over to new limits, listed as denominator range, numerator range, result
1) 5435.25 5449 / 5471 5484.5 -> 0.81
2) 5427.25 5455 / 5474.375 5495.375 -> 0.93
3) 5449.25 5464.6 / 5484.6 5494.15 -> 1.24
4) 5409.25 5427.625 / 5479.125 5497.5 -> 0.91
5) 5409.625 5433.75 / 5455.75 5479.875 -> 0.82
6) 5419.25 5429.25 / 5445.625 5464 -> 0.76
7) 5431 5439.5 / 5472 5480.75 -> 0.87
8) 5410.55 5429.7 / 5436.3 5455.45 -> 0.94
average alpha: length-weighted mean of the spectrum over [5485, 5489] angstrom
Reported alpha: 16.4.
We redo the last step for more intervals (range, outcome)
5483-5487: 16.2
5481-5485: 16.1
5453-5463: 13.1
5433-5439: 18.3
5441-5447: 20.9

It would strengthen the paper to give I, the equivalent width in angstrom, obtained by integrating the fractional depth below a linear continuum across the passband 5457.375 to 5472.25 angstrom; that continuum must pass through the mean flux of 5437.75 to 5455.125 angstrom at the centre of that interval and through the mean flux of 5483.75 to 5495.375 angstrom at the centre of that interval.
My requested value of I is 2.0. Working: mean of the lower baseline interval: 17.4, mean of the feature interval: 14.7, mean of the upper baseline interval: 16.4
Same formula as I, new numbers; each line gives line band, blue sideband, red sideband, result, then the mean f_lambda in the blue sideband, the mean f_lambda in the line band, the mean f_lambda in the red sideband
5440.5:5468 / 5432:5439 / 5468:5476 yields 1.66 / 18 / 15.6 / 15.3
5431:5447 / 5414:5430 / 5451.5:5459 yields -3.52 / 19.1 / 19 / 12.5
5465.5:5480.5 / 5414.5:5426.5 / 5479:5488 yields 1.18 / 19.2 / 15.4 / 16.3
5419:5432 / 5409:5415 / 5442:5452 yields -1.20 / 16.6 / 18.8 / 18.2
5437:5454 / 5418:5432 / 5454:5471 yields -1.50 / 18.8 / 17.8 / 14.2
